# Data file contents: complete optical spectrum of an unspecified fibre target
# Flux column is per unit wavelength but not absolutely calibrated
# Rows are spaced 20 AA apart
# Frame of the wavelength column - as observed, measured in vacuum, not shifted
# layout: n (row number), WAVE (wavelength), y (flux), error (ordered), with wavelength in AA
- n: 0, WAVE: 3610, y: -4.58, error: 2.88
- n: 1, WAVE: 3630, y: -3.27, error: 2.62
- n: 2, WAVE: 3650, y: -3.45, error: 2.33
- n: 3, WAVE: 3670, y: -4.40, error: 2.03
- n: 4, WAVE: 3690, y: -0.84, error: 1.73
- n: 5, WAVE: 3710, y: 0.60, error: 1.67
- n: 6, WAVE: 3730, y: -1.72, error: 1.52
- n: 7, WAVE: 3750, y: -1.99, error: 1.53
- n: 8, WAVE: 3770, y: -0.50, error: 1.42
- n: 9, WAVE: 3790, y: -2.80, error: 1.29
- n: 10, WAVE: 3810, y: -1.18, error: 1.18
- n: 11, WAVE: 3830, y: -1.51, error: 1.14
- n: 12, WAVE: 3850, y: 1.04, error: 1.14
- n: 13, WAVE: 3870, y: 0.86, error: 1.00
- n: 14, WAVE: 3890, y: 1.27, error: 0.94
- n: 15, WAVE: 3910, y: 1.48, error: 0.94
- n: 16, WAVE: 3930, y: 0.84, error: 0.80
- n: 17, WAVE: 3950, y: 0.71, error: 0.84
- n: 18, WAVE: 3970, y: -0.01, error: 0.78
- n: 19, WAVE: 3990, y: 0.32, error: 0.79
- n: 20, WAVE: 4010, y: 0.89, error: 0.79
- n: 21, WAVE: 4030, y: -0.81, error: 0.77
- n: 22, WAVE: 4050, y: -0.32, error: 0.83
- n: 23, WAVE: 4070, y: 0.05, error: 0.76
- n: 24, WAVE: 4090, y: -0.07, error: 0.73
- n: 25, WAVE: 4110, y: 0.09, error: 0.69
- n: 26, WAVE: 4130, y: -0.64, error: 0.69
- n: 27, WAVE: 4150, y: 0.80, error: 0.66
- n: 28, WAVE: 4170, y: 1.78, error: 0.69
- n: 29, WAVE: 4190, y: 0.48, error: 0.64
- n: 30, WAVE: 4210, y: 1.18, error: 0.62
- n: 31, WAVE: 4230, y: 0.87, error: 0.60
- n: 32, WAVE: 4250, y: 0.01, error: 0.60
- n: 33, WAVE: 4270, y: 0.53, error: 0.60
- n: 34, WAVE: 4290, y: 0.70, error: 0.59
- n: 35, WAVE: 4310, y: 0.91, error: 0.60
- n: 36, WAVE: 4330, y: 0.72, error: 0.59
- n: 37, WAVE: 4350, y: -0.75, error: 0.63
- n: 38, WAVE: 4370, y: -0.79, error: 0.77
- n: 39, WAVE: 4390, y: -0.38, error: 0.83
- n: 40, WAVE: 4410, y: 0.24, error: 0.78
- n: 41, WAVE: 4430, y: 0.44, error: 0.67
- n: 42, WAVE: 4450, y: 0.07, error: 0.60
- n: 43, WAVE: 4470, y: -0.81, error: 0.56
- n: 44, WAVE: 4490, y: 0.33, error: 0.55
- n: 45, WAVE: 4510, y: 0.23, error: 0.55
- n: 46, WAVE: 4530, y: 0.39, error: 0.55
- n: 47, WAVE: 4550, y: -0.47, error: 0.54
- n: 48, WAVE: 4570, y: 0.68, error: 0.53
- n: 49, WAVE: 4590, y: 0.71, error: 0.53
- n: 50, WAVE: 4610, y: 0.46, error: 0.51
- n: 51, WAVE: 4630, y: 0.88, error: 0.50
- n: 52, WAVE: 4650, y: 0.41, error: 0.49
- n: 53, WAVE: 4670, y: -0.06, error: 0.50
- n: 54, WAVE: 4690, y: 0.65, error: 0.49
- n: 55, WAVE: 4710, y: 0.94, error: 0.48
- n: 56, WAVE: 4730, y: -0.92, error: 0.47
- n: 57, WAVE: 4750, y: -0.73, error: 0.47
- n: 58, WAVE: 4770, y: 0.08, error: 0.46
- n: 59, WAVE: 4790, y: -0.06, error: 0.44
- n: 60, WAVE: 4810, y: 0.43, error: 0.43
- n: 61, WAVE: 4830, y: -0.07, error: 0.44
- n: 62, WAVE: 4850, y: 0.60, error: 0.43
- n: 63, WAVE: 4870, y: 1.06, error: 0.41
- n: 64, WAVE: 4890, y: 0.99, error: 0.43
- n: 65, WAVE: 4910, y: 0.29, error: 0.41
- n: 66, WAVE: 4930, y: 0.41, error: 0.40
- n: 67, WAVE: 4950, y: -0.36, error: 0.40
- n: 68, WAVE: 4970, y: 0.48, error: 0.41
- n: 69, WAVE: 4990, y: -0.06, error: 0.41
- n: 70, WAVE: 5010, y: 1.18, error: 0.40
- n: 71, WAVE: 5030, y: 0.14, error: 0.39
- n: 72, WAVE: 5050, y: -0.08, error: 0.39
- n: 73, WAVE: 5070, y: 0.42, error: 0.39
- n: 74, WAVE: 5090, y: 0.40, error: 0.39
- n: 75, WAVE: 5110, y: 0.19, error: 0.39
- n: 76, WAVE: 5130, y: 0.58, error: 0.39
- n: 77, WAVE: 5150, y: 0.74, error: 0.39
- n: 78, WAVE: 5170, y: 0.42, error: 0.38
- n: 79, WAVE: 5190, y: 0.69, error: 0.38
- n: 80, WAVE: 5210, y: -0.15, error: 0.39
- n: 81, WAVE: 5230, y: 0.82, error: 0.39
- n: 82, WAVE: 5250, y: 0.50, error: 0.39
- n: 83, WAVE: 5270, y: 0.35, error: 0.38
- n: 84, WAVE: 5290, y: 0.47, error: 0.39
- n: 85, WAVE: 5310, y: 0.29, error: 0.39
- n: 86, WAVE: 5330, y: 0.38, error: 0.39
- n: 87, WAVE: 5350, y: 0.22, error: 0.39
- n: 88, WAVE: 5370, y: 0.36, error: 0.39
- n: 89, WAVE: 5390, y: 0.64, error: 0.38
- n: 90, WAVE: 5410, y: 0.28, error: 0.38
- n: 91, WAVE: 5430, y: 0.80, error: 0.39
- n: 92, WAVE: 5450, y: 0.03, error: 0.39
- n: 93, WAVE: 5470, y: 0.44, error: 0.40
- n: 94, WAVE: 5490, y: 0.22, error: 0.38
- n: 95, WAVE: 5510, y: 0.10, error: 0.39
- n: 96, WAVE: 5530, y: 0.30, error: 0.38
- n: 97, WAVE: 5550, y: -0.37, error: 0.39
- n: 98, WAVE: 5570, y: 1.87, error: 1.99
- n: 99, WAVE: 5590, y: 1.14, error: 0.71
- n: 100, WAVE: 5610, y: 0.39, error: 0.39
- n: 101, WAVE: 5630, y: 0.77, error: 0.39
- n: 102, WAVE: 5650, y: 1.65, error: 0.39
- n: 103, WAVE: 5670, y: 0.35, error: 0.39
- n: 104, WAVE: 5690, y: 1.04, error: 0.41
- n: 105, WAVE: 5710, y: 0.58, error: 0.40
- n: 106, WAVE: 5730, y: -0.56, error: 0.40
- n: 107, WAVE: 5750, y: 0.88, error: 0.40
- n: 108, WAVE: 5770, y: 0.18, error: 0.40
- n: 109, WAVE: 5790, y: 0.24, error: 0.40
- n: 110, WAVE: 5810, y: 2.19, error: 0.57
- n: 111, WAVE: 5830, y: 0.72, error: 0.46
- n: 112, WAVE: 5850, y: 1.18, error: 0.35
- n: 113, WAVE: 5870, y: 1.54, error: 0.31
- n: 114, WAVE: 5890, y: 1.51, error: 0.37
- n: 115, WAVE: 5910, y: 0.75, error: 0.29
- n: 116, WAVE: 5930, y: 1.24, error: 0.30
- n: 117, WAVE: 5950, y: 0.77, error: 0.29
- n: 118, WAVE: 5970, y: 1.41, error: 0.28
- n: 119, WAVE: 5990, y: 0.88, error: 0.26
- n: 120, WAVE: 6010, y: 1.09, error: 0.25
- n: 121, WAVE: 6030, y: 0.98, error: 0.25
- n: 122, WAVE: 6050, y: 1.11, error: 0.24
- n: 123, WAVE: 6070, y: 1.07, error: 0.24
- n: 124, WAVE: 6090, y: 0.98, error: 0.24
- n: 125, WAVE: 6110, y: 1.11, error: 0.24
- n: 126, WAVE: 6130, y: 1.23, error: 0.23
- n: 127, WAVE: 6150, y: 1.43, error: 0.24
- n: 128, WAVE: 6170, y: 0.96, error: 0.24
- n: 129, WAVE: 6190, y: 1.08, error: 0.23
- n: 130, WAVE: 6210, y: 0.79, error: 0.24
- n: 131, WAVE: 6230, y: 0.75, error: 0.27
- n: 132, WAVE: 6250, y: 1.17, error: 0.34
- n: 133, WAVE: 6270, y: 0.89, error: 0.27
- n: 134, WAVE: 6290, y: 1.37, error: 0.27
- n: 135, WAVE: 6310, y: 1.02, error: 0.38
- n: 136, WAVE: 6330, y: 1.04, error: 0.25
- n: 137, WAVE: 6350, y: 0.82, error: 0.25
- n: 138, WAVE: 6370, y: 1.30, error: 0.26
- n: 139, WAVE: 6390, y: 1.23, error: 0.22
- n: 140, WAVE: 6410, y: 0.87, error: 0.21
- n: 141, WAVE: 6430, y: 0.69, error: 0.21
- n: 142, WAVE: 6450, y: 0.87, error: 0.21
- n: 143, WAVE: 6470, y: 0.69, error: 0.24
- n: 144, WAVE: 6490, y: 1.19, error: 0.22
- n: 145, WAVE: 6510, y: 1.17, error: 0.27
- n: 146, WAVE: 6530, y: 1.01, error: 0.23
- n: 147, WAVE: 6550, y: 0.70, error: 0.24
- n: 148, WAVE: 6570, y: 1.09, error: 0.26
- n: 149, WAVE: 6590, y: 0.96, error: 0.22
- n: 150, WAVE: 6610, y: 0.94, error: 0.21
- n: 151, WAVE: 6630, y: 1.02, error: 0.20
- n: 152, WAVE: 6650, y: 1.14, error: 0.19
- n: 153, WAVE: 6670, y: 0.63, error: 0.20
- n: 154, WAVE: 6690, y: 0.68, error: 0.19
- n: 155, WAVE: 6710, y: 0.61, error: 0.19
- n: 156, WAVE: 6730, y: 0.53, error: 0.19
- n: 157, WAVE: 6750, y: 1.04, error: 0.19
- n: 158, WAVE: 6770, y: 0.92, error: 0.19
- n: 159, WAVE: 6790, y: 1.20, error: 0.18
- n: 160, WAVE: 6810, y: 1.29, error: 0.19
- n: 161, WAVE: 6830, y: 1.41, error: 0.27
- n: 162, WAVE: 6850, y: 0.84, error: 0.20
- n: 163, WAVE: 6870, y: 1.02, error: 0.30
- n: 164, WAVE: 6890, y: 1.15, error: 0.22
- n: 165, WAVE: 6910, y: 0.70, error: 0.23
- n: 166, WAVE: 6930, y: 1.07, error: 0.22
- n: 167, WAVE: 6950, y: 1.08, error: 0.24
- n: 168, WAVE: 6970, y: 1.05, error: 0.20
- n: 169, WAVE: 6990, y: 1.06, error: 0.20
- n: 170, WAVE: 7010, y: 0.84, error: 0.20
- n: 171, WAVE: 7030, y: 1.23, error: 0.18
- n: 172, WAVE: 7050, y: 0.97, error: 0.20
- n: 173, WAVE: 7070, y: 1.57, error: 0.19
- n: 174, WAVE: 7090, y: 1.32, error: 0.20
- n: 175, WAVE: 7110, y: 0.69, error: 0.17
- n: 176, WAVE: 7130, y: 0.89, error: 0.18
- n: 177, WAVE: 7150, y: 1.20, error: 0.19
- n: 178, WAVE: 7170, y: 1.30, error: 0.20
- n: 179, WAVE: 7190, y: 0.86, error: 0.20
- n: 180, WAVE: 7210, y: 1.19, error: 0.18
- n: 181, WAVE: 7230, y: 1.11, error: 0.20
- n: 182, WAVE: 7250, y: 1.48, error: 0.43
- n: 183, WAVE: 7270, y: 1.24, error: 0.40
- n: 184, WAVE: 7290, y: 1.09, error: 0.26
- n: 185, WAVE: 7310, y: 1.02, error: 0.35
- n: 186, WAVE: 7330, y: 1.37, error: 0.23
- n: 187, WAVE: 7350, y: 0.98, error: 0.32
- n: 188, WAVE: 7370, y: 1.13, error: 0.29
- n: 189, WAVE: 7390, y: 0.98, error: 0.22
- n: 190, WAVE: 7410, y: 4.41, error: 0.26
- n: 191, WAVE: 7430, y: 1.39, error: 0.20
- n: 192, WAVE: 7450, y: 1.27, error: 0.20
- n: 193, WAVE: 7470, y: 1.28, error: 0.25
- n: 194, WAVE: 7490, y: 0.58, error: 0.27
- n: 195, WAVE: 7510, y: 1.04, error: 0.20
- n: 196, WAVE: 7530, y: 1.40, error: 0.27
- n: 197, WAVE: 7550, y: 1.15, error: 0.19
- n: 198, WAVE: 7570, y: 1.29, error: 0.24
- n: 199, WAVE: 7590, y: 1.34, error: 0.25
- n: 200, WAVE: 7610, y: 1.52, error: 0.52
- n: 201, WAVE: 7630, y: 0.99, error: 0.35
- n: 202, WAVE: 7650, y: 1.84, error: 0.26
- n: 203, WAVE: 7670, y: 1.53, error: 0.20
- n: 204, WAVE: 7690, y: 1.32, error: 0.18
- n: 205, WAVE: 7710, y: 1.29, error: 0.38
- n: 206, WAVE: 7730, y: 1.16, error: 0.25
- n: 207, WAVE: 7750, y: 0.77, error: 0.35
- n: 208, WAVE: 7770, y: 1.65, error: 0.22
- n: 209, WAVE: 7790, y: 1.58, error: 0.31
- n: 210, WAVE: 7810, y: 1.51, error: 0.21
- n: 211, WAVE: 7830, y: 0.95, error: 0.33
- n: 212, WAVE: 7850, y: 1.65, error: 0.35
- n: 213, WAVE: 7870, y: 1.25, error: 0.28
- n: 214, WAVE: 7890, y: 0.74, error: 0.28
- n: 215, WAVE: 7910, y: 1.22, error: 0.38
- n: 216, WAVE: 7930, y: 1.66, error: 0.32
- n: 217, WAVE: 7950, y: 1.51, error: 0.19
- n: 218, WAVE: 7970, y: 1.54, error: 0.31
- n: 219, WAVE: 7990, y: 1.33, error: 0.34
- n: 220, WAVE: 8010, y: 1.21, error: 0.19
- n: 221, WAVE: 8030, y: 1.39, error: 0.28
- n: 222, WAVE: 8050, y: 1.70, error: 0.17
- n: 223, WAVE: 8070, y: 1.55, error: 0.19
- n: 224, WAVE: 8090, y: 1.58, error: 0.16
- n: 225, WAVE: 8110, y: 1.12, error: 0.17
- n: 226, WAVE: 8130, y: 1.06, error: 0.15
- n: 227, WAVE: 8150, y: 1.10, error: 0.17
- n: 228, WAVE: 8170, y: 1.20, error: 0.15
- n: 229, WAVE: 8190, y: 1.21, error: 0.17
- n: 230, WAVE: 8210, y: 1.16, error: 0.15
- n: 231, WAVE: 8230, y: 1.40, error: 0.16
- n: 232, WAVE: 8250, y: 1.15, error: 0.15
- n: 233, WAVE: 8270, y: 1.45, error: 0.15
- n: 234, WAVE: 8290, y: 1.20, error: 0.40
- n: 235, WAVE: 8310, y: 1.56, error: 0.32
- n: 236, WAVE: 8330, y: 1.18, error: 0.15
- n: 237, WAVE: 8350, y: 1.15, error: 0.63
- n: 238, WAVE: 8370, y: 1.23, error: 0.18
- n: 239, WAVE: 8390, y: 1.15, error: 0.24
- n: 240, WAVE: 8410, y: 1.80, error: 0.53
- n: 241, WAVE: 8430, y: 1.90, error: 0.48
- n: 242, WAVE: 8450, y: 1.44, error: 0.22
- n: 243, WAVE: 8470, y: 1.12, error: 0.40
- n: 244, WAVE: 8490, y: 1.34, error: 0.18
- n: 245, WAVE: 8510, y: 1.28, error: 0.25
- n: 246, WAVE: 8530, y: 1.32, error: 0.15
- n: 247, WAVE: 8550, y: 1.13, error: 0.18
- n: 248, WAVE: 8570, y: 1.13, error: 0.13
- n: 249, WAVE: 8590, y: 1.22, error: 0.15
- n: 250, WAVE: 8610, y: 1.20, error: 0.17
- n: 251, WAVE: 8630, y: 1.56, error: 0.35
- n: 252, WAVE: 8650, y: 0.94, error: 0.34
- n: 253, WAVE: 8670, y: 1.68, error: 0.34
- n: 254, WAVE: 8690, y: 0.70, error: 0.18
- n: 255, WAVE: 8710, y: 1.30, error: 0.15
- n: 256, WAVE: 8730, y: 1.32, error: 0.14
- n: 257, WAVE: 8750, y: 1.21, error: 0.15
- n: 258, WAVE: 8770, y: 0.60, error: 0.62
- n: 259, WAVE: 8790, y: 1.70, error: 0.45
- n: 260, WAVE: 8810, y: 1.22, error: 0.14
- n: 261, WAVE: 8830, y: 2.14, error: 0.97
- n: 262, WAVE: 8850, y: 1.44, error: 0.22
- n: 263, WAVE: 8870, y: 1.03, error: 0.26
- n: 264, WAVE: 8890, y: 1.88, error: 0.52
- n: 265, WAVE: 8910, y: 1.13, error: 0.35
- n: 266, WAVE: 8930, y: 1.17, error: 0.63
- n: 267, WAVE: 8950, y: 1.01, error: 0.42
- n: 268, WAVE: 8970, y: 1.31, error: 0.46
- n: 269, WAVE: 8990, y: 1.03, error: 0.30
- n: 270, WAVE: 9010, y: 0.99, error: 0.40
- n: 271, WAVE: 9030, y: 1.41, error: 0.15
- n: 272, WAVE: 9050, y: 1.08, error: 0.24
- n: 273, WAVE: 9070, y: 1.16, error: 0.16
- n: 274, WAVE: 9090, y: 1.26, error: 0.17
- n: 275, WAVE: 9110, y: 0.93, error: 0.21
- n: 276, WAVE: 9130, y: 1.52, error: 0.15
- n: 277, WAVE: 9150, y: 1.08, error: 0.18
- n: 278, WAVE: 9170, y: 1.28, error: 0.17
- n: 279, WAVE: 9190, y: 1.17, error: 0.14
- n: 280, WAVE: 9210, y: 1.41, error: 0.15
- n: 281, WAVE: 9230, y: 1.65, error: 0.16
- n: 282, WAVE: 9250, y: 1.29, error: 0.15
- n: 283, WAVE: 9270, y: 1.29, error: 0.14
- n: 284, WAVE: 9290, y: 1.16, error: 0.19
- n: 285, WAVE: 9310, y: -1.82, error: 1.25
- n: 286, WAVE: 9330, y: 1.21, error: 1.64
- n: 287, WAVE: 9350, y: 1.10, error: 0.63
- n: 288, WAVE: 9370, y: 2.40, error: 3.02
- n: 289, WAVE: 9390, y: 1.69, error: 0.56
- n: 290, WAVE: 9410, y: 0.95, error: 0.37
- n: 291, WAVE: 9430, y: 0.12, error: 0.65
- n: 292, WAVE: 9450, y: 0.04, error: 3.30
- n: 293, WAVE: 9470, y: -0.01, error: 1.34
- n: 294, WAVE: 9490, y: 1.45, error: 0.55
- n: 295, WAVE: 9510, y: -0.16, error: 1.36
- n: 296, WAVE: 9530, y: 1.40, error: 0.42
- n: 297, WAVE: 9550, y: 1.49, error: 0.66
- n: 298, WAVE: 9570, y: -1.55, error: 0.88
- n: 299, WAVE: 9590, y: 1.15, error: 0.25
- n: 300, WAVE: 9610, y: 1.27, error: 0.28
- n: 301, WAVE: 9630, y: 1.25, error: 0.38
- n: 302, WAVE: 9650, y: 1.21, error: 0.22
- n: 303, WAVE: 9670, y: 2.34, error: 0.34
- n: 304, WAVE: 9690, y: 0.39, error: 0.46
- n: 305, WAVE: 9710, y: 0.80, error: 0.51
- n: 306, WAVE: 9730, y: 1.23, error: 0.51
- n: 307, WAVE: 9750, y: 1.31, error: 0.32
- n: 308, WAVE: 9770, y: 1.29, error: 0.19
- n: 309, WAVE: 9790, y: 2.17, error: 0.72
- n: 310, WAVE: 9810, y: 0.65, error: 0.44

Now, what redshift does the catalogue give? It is 0.99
